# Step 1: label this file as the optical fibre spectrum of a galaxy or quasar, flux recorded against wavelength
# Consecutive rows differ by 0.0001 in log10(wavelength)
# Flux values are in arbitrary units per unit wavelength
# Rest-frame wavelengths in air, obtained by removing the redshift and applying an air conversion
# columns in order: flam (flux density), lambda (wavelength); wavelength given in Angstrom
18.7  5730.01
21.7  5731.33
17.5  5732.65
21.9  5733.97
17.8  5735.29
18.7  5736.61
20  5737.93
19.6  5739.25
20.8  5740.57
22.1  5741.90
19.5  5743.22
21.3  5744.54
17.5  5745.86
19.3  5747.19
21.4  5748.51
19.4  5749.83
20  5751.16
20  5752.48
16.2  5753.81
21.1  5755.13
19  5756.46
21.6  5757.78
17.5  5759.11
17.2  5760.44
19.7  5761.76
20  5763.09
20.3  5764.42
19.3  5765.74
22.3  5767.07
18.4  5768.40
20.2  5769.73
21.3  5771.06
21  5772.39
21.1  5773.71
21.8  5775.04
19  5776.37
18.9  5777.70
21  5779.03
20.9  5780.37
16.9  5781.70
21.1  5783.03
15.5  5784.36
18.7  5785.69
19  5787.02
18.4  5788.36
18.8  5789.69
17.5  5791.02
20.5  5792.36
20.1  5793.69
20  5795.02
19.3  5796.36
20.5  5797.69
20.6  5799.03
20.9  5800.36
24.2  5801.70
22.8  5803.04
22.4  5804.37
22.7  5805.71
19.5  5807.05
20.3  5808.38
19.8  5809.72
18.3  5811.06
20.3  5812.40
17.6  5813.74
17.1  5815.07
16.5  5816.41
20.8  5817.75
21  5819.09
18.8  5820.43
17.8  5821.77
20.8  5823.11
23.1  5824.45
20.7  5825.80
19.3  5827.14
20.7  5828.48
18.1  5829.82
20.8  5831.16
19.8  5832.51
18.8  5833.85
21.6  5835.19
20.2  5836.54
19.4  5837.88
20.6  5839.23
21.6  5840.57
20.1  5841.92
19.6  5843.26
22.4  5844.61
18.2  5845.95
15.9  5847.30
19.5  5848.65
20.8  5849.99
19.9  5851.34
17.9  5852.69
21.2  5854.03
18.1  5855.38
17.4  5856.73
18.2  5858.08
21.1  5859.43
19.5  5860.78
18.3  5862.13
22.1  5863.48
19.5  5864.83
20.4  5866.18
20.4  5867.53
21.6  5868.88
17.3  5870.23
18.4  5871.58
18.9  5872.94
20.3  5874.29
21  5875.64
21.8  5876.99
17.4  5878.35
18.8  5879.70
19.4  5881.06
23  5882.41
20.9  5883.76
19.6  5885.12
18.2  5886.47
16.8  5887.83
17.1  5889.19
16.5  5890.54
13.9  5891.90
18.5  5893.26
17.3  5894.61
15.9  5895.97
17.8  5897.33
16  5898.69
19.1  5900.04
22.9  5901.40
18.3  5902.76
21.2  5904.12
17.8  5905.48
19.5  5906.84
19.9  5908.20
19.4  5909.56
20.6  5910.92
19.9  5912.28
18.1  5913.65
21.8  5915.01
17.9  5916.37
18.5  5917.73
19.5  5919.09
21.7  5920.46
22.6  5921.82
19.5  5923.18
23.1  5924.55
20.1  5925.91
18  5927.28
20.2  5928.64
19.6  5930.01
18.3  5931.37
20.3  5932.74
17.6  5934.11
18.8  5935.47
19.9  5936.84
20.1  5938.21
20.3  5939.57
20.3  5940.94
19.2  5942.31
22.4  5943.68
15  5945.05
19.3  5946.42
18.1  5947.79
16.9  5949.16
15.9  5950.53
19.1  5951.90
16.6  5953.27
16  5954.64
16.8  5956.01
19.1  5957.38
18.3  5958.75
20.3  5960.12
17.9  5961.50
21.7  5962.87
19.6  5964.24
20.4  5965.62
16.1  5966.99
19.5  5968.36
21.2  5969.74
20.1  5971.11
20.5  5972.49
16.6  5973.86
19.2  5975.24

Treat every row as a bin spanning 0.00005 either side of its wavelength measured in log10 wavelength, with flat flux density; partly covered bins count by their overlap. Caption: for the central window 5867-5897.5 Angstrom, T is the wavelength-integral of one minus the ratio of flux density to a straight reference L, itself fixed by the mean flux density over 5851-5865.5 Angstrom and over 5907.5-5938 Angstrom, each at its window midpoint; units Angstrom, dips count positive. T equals 1.2 Angstrom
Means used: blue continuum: 19.4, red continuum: 19.8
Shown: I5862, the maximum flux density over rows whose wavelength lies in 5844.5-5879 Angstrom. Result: 22.4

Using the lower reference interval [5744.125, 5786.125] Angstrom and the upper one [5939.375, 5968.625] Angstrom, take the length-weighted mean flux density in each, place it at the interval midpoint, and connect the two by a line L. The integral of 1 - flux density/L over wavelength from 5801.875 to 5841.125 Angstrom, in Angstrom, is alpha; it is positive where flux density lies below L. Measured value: -1.57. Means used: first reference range 19.6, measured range 20.1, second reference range 18.5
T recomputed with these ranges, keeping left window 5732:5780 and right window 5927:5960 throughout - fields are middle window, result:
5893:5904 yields 0.32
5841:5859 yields 0.00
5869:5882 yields -0.25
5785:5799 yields 0.19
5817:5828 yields -0.49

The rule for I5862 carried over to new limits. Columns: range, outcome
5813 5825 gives 23.1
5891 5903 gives 22.9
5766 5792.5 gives 22.3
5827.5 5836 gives 21.6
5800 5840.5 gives 24.2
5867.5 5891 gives 23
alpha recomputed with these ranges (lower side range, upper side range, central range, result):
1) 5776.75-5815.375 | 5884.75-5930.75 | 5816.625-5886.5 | -1.5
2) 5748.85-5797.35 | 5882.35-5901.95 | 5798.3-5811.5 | -1.4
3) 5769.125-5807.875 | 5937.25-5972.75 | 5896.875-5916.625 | -0.2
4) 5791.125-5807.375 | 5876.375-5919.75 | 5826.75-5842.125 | 0.1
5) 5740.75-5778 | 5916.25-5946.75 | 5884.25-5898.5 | 1.9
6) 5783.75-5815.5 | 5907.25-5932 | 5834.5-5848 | -0.1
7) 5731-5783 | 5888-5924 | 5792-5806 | -1.2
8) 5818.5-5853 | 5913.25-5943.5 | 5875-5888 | 0.1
